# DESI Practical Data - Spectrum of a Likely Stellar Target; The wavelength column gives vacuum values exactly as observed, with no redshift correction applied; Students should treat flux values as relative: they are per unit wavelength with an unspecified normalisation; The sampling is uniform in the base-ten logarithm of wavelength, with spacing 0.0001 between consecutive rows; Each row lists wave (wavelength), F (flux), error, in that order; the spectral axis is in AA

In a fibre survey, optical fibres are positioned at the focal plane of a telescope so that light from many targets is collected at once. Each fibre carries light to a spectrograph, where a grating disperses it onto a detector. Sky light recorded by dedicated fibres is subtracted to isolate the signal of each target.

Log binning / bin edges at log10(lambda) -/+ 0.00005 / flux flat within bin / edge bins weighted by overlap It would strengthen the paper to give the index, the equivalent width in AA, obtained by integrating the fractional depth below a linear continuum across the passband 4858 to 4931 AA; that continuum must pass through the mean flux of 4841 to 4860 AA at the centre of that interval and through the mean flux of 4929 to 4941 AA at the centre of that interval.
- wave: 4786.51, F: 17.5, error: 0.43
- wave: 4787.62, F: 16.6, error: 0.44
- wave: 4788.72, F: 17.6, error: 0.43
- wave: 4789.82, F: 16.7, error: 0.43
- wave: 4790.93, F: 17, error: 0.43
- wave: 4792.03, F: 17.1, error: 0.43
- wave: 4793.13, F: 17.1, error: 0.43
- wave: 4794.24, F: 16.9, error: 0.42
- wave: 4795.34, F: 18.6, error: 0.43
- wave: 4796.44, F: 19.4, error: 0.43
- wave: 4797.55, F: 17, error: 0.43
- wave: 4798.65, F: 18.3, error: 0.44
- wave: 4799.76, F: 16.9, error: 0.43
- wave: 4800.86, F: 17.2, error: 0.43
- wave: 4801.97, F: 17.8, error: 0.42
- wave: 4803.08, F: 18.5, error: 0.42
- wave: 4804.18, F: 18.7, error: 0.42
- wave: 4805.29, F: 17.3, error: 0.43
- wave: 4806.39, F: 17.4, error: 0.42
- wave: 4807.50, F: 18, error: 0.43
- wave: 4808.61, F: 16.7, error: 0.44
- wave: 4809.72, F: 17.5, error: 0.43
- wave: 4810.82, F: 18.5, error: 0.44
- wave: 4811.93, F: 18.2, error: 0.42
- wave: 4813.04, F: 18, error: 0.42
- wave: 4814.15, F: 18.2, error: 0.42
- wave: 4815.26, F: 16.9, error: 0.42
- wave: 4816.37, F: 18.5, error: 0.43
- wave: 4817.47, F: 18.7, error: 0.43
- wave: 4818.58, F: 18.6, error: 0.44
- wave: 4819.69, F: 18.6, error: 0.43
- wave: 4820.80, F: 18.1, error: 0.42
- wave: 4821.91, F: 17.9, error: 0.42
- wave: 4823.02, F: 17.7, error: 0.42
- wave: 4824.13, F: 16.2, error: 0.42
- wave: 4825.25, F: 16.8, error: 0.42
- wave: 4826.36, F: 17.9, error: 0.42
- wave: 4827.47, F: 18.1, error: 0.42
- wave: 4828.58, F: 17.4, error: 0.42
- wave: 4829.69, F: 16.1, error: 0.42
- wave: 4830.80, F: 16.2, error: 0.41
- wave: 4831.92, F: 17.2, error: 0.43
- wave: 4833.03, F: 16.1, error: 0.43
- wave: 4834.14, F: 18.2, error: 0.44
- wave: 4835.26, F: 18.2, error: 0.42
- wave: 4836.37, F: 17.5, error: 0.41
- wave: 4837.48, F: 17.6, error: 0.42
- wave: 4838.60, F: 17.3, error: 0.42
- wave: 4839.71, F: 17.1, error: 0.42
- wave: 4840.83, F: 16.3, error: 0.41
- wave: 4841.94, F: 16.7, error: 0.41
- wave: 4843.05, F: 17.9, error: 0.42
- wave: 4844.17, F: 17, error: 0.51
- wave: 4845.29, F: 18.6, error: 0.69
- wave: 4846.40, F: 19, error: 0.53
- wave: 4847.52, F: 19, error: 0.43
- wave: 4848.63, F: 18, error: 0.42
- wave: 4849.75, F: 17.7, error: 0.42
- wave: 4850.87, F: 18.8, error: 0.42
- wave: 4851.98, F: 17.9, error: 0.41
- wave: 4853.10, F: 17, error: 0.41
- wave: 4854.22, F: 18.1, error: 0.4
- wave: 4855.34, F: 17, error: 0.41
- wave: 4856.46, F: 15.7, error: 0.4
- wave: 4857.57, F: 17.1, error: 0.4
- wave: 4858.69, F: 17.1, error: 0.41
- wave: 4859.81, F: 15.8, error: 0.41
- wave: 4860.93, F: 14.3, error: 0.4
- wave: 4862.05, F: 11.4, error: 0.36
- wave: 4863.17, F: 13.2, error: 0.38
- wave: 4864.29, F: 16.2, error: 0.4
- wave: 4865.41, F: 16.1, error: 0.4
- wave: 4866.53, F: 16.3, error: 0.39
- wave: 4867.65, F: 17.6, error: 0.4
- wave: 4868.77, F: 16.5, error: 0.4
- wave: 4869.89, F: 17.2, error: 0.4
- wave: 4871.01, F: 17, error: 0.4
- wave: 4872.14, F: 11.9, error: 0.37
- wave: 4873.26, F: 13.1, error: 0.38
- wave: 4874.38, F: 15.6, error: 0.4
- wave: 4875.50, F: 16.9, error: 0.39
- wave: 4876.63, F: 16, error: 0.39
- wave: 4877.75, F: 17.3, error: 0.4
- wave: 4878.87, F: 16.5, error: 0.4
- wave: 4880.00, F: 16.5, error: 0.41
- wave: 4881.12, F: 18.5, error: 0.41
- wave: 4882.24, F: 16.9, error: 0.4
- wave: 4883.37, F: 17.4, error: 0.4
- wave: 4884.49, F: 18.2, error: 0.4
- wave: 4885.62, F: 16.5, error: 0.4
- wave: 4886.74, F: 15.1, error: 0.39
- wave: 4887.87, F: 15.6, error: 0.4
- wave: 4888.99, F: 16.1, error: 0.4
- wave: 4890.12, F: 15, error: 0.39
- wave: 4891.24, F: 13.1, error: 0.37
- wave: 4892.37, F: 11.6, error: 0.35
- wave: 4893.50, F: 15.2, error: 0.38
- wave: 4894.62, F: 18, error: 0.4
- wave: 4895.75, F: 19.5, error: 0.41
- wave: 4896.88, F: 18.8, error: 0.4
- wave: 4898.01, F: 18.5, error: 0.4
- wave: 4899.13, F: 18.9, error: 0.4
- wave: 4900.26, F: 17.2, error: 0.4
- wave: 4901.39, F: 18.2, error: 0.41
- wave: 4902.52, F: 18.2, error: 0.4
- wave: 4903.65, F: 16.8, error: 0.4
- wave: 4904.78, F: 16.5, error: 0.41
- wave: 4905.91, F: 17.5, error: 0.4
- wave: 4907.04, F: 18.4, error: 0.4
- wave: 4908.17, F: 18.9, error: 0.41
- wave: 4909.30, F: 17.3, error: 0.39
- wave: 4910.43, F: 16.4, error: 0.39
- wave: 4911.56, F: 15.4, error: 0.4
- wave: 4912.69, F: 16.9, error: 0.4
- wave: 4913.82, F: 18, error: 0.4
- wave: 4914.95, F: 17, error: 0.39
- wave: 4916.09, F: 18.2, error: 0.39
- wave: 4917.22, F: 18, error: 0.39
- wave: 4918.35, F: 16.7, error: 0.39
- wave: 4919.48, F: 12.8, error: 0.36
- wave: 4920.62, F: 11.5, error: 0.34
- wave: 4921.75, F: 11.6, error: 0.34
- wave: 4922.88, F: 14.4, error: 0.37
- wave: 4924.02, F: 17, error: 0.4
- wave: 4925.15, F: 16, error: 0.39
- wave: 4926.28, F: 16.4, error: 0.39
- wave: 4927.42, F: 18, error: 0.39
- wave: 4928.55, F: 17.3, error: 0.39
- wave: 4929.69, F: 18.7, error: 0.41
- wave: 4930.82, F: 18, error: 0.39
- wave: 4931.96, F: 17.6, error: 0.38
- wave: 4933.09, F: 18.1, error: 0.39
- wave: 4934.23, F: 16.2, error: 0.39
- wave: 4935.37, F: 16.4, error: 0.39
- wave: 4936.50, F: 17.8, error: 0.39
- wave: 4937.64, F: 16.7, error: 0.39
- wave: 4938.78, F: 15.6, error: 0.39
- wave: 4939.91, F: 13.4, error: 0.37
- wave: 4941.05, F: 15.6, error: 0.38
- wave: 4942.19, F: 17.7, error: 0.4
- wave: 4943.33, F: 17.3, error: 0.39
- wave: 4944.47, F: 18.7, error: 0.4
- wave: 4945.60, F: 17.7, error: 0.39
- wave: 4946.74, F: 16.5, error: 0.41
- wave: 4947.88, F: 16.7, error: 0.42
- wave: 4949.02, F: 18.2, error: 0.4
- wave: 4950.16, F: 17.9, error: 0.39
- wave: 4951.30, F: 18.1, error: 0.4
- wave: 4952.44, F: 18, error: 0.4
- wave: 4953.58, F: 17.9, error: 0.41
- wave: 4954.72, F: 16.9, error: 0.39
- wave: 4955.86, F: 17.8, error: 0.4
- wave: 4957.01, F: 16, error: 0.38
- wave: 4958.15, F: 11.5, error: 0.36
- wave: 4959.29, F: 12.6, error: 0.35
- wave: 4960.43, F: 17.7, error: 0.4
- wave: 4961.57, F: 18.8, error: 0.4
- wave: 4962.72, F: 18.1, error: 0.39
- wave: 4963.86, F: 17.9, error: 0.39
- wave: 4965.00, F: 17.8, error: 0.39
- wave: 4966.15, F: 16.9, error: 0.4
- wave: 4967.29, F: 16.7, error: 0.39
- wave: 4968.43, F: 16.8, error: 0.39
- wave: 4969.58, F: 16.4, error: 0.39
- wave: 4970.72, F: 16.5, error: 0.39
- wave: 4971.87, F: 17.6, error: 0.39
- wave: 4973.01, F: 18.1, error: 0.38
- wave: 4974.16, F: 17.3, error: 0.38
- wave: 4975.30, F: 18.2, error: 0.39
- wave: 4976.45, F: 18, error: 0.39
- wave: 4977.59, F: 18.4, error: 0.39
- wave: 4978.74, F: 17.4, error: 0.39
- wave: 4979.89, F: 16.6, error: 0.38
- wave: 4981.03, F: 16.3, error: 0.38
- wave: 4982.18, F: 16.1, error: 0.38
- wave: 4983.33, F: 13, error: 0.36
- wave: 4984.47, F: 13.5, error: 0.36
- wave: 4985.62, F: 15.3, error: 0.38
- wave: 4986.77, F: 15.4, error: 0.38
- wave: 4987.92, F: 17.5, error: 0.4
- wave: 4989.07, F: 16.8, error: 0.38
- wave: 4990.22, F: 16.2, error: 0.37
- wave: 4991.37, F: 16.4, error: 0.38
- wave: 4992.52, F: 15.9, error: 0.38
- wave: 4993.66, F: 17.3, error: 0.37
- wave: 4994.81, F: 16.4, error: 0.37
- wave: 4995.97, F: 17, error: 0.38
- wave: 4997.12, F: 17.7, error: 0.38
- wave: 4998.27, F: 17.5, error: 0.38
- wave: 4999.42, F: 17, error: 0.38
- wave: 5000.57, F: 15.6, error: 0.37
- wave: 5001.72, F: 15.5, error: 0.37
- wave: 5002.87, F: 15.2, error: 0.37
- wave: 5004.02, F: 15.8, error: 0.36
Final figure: 3.5 AA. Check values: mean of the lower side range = 17.6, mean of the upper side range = 16.8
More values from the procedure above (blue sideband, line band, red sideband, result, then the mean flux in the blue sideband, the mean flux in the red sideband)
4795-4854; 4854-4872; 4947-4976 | 1.7 AA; 17.7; 17.1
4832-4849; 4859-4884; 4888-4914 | 2.1 AA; 17.6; 16.9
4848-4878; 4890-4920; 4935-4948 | -0.9 AA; 16.2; 16.7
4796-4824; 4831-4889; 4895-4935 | 2.6 AA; 17.9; 17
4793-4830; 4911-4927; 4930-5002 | 1.3 AA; 17.8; 16.8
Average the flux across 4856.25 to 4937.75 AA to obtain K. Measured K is 16.4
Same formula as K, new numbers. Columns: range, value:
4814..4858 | 17.6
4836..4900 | 16.6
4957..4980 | 16.9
